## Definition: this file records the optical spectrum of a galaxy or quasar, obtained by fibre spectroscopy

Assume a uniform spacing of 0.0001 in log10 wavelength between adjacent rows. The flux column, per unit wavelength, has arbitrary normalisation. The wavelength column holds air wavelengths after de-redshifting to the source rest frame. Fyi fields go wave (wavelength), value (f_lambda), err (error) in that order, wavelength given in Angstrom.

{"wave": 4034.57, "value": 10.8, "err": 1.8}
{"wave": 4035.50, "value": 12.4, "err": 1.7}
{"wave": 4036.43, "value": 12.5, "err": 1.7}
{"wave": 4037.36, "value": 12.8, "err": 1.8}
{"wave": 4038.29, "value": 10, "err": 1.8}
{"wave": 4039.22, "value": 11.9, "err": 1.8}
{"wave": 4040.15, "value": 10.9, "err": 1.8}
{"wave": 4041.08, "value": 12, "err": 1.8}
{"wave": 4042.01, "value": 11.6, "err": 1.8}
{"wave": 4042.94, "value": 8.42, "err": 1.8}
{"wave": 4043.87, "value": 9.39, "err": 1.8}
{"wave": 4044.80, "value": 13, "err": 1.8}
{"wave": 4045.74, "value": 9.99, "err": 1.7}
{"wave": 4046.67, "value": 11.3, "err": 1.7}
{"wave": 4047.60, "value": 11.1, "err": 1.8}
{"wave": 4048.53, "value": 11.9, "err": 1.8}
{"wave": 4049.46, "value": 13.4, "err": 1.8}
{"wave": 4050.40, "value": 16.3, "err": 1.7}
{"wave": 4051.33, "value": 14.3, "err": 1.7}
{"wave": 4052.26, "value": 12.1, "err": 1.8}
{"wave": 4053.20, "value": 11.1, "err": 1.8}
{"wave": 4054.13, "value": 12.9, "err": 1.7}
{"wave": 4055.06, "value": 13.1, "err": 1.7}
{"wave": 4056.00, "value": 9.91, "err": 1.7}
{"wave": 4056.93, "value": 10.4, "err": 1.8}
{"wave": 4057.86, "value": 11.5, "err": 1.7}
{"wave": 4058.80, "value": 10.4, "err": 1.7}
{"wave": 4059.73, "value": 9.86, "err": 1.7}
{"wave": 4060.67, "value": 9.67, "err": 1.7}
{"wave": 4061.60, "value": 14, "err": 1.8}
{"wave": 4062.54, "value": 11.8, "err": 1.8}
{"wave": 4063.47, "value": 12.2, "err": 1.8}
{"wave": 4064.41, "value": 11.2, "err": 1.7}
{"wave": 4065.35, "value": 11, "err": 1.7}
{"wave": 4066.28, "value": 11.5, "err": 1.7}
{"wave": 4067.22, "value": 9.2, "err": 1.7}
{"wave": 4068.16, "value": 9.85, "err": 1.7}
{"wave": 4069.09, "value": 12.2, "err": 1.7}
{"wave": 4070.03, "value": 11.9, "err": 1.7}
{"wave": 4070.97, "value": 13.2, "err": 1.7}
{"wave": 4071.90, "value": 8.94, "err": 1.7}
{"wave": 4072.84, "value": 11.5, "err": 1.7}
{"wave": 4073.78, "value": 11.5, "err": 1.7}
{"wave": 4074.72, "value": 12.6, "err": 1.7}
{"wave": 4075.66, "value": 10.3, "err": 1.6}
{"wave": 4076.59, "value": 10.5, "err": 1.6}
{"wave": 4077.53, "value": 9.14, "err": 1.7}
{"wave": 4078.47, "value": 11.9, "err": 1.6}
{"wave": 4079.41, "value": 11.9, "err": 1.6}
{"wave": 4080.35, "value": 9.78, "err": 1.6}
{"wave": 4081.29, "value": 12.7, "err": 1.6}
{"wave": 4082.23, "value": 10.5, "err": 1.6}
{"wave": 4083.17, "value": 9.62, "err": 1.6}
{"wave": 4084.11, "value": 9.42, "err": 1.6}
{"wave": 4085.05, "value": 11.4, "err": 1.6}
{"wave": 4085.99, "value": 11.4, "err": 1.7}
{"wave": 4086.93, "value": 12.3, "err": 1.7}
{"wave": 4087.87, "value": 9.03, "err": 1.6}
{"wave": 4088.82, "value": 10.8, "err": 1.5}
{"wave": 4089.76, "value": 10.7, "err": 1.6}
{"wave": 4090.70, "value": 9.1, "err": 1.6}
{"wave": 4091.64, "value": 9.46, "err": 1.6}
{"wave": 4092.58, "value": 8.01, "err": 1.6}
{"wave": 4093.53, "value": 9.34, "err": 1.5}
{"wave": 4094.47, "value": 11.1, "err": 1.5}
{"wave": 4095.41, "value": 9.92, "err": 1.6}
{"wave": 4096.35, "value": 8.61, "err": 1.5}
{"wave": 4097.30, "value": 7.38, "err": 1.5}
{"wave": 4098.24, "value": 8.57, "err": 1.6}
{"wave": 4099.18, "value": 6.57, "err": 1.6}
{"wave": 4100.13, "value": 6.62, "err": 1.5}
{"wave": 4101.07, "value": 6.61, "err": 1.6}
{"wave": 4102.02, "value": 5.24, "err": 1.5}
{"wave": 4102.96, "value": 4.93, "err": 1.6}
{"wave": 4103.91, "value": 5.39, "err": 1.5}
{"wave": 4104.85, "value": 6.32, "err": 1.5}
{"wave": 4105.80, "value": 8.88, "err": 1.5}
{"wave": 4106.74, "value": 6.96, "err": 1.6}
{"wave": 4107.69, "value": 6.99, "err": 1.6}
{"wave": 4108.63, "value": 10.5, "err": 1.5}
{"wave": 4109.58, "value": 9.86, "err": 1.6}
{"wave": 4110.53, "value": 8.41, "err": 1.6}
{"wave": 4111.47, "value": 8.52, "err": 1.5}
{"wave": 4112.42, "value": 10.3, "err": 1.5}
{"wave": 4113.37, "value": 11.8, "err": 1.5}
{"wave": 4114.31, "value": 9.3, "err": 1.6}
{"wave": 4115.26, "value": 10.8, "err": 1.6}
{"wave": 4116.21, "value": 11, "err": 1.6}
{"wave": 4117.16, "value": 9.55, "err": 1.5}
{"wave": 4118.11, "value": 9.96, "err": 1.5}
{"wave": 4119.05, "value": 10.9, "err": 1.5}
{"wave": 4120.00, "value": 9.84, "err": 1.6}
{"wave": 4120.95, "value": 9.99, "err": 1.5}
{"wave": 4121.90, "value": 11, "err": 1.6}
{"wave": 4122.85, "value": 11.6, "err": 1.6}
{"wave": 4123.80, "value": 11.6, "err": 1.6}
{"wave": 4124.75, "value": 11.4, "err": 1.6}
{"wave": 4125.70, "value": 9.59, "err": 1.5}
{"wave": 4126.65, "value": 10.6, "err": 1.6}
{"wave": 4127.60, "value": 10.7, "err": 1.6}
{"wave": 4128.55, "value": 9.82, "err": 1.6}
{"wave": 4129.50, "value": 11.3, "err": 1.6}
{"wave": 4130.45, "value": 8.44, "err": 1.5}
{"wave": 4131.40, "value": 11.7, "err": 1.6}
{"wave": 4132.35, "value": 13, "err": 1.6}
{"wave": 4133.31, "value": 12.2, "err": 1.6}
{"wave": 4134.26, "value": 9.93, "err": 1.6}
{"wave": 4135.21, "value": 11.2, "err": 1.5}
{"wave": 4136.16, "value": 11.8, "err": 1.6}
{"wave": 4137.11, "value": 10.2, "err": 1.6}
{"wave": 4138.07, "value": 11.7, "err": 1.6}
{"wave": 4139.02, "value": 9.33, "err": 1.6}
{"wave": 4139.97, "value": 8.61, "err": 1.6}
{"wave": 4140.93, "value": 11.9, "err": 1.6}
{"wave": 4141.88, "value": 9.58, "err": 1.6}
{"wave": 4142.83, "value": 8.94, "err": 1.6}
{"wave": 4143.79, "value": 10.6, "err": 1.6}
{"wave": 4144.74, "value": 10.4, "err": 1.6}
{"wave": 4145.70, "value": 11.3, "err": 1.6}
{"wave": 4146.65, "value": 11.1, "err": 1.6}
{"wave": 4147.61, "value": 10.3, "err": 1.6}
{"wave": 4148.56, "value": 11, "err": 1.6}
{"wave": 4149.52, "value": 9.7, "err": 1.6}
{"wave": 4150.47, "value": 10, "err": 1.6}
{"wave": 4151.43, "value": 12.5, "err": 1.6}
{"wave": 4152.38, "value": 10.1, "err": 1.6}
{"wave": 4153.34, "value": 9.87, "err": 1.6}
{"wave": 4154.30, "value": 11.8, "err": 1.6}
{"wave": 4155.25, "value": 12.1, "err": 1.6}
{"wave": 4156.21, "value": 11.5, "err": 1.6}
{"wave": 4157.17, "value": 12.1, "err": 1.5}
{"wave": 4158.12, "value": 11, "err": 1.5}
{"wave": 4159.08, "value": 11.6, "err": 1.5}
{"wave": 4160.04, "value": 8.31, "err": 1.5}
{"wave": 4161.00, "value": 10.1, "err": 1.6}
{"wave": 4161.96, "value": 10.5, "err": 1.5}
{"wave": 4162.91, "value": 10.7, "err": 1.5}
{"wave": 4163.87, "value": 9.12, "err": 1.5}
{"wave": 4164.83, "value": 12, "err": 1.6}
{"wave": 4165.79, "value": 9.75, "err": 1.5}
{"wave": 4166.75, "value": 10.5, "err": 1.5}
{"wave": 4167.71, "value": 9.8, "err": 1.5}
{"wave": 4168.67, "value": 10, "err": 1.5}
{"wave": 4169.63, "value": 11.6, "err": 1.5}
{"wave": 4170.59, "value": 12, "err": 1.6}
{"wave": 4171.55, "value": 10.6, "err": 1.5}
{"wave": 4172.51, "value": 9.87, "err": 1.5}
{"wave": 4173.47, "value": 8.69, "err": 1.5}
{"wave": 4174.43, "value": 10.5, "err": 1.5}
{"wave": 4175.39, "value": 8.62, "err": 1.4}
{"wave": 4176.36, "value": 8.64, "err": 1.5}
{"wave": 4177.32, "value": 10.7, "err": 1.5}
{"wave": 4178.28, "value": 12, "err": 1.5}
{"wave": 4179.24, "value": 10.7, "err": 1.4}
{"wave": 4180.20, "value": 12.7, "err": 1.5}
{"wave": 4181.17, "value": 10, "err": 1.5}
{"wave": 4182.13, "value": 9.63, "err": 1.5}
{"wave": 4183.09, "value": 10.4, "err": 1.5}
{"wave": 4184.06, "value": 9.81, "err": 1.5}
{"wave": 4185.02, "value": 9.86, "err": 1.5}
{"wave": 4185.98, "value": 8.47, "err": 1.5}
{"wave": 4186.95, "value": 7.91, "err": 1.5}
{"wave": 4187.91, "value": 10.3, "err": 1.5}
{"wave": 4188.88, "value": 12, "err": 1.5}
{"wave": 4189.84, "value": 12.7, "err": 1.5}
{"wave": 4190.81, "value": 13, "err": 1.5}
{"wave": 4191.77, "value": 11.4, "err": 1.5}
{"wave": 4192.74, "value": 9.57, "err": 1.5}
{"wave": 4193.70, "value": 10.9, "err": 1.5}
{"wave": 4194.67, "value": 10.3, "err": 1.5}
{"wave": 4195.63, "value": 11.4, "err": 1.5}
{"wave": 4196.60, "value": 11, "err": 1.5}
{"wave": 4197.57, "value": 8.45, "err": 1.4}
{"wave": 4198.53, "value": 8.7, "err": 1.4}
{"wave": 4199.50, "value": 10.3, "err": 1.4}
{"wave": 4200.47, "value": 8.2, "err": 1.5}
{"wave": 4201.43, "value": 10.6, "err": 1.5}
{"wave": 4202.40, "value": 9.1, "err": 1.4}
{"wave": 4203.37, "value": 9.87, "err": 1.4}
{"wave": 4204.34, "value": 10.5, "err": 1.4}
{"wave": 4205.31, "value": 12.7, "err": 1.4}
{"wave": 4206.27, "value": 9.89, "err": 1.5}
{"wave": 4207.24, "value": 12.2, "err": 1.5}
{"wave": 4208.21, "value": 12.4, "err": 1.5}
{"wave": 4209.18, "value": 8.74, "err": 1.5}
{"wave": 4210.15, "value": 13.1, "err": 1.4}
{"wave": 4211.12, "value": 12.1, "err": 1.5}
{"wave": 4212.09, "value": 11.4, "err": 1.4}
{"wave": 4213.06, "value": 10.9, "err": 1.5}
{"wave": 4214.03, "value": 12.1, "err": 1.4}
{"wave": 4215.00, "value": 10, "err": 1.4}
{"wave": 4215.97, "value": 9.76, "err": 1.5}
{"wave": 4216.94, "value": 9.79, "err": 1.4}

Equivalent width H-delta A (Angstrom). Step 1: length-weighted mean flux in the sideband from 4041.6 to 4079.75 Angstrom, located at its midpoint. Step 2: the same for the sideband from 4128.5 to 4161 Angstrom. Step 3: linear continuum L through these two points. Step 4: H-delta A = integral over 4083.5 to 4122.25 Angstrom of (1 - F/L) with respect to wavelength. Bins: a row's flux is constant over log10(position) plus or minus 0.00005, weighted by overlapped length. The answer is 6.94 Angstrom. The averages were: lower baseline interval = 11.4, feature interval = 9.09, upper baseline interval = 10.7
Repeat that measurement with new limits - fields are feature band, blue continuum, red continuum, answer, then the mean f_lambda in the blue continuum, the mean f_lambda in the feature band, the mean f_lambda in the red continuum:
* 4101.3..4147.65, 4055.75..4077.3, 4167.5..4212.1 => 3.9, 11.1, 9.88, 10.5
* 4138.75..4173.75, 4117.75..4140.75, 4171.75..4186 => -0.5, 10.7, 10.5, 10.1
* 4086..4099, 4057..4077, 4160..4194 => 1.7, 11.2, 9.56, 10.4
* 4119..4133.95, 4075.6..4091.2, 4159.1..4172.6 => -0.5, 10.6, 10.8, 10.4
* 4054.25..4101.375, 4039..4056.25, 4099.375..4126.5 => 0.7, 11.8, 10.4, 9.06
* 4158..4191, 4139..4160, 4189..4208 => 0.9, 10.7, 10.4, 10.6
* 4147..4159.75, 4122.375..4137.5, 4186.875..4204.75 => -0.3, 10.9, 11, 10.4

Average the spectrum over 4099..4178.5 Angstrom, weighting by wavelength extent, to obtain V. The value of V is 10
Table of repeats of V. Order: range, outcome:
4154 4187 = 10.4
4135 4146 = 10.4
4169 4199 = 10.4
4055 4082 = 11.1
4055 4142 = 10.1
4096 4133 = 9.26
